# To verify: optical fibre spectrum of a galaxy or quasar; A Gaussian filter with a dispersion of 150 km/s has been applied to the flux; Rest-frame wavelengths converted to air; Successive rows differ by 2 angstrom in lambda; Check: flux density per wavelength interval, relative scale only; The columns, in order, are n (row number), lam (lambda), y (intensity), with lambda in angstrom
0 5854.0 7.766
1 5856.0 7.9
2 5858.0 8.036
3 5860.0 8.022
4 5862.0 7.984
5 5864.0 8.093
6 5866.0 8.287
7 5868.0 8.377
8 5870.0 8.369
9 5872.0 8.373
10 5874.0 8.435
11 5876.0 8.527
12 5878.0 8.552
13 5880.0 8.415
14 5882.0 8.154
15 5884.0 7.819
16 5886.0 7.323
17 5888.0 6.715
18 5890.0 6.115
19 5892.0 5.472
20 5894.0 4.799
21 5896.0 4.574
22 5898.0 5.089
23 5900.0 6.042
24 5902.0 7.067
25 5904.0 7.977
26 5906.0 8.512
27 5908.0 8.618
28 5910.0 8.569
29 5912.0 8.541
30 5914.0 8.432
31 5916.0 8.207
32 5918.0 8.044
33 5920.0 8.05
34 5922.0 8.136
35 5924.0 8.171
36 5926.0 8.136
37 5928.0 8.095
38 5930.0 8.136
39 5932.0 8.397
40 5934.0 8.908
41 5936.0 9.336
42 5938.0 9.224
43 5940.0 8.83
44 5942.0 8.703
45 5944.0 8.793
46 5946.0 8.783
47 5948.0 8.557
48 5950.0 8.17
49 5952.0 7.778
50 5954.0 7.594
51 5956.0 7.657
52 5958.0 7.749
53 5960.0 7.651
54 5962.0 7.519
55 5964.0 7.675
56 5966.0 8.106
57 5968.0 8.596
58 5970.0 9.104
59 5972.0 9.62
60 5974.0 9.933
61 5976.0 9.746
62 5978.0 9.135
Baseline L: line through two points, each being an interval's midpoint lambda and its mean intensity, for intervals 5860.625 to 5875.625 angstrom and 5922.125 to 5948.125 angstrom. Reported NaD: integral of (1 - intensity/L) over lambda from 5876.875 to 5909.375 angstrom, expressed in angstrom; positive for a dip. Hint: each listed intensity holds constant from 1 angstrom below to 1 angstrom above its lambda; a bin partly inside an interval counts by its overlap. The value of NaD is 5.5 angstrom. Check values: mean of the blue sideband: 8.28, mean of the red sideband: 8.61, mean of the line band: 6.98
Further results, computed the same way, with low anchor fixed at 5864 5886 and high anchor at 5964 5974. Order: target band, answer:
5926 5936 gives 0.2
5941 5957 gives 0.9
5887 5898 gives 3.8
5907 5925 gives 0.5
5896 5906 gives 2.2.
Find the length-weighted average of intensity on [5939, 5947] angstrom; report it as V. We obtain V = 8.78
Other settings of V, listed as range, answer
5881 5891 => 7.23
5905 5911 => 8.57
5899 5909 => 7.64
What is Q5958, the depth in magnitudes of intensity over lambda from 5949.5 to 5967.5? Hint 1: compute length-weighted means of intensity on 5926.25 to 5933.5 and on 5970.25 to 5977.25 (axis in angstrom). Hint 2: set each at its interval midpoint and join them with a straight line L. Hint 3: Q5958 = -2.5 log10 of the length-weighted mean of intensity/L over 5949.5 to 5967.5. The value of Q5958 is 0.18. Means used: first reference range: 8.25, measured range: 7.78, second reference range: 9.67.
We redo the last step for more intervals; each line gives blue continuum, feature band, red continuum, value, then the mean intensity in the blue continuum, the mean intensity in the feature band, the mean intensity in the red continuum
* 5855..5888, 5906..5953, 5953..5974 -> -0.04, 8.12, 8.46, 8.21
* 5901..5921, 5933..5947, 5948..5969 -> -0.12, 8.2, 8.94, 7.88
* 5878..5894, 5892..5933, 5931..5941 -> 0.08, 7.09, 7.53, 8.94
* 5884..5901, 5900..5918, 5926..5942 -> -0.16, 5.89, 8.11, 8.67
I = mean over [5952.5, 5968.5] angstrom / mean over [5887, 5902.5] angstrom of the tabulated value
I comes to 1.37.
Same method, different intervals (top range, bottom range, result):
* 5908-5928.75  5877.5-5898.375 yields 1.24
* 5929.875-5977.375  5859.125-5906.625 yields 1.16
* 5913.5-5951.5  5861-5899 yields 1.15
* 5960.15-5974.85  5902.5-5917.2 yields 1.03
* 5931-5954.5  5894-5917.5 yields 1.18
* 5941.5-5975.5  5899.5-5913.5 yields 1.05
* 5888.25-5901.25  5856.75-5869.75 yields 0.67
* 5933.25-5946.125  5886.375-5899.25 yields 1.61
